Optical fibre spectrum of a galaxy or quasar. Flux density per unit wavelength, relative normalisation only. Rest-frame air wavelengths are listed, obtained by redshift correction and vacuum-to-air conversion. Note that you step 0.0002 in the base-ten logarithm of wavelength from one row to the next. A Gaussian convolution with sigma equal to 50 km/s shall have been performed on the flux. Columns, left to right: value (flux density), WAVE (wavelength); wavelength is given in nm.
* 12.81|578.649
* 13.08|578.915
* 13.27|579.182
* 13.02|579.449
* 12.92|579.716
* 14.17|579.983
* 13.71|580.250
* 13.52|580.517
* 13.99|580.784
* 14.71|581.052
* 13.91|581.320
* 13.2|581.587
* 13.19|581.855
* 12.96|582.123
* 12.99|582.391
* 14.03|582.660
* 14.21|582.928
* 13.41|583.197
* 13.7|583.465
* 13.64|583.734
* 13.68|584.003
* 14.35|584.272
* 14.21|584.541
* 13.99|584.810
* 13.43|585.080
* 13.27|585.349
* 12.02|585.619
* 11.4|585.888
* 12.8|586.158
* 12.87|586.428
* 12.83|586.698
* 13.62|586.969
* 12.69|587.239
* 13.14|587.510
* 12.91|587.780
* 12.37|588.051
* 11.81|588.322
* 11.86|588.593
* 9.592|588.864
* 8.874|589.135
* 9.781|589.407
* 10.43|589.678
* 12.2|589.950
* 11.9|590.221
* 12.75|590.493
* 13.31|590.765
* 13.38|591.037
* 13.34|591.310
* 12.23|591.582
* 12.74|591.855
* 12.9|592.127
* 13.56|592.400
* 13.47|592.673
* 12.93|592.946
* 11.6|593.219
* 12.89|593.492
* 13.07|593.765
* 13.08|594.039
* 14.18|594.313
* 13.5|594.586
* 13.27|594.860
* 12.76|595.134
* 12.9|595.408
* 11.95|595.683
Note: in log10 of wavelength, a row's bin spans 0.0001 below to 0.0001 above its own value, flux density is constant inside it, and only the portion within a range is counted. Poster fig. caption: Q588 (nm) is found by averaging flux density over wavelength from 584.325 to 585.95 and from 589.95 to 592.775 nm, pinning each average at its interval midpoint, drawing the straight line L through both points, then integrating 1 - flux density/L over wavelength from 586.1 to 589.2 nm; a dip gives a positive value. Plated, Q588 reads 0.22 nm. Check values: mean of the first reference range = 13.2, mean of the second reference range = 12.9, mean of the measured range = 12.2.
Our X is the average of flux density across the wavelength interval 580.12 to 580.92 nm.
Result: 13.7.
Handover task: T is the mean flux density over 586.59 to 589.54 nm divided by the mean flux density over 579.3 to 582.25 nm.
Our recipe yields 0.87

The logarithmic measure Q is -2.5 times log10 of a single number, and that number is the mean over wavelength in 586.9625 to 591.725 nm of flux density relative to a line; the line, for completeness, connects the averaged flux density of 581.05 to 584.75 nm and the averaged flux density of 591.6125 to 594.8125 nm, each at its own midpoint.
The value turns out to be 0.115 mag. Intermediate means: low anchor 13.7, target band 12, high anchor 13.1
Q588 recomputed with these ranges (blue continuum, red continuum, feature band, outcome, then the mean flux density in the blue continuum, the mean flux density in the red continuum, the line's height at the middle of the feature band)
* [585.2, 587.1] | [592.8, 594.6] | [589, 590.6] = 0.24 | 12.7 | 13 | 12.8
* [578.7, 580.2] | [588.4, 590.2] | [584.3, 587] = -0.34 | 13.3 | 10.6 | 11.6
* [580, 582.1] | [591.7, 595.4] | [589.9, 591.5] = 0.05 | 13.7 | 13.1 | 13.2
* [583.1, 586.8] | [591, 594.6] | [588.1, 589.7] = 0.32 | 13.3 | 13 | 13.1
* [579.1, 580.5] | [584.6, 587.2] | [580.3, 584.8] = -0.18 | 13.4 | 12.9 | 13.2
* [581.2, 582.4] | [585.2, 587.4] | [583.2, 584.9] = -0.12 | 13.3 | 12.7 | 13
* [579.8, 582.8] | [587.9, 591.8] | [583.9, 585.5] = -0.11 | 13.7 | 11.7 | 12.9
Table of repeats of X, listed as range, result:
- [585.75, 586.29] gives 12.1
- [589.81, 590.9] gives 12.5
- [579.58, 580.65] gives 13.6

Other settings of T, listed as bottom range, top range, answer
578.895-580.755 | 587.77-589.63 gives 0.81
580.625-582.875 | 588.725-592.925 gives 0.88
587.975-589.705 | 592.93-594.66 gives 1.23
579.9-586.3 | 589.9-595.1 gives 0.96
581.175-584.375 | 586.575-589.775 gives 0.86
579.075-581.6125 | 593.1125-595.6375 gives 0.95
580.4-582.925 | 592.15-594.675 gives 0.96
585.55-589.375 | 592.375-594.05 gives 1.07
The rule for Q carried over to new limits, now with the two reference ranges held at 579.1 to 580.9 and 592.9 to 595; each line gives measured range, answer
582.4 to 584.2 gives -0.03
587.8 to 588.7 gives 0.10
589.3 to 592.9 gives 0.06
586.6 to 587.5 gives 0.02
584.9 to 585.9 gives 0.05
